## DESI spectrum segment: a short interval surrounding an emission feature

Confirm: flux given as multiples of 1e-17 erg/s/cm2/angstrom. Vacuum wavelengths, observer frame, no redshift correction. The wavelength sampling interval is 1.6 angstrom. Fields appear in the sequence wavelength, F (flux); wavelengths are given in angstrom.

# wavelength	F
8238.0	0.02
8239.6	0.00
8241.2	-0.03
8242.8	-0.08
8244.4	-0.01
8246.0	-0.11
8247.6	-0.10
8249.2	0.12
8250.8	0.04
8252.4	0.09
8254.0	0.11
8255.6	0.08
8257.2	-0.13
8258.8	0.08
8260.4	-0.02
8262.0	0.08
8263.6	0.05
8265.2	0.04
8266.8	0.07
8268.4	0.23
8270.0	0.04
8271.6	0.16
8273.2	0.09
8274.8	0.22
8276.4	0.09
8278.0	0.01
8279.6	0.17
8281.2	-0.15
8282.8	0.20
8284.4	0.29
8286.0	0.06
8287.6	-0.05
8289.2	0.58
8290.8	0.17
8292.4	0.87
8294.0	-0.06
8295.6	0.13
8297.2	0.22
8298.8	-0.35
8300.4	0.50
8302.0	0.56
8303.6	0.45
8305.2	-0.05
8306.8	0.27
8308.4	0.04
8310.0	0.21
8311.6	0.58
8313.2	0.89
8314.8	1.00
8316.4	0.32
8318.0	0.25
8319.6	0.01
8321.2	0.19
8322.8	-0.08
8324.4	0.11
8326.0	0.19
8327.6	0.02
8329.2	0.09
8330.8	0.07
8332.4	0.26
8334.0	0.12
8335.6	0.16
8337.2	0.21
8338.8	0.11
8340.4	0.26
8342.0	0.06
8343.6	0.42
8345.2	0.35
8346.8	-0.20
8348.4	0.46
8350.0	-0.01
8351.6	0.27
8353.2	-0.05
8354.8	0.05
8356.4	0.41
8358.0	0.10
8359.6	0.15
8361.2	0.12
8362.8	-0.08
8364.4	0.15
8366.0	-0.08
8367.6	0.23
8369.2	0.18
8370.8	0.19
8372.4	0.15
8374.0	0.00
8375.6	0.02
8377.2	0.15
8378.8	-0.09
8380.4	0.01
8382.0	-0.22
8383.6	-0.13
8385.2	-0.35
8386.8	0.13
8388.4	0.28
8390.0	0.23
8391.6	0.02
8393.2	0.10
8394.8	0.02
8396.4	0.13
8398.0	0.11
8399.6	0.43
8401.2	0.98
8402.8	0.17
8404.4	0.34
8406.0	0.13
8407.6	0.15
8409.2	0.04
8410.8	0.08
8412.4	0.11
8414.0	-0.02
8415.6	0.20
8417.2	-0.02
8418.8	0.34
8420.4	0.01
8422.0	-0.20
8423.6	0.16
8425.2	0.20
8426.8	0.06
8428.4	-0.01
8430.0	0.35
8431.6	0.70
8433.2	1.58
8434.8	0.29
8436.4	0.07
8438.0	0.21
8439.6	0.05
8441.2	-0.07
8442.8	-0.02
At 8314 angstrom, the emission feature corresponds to H-beta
